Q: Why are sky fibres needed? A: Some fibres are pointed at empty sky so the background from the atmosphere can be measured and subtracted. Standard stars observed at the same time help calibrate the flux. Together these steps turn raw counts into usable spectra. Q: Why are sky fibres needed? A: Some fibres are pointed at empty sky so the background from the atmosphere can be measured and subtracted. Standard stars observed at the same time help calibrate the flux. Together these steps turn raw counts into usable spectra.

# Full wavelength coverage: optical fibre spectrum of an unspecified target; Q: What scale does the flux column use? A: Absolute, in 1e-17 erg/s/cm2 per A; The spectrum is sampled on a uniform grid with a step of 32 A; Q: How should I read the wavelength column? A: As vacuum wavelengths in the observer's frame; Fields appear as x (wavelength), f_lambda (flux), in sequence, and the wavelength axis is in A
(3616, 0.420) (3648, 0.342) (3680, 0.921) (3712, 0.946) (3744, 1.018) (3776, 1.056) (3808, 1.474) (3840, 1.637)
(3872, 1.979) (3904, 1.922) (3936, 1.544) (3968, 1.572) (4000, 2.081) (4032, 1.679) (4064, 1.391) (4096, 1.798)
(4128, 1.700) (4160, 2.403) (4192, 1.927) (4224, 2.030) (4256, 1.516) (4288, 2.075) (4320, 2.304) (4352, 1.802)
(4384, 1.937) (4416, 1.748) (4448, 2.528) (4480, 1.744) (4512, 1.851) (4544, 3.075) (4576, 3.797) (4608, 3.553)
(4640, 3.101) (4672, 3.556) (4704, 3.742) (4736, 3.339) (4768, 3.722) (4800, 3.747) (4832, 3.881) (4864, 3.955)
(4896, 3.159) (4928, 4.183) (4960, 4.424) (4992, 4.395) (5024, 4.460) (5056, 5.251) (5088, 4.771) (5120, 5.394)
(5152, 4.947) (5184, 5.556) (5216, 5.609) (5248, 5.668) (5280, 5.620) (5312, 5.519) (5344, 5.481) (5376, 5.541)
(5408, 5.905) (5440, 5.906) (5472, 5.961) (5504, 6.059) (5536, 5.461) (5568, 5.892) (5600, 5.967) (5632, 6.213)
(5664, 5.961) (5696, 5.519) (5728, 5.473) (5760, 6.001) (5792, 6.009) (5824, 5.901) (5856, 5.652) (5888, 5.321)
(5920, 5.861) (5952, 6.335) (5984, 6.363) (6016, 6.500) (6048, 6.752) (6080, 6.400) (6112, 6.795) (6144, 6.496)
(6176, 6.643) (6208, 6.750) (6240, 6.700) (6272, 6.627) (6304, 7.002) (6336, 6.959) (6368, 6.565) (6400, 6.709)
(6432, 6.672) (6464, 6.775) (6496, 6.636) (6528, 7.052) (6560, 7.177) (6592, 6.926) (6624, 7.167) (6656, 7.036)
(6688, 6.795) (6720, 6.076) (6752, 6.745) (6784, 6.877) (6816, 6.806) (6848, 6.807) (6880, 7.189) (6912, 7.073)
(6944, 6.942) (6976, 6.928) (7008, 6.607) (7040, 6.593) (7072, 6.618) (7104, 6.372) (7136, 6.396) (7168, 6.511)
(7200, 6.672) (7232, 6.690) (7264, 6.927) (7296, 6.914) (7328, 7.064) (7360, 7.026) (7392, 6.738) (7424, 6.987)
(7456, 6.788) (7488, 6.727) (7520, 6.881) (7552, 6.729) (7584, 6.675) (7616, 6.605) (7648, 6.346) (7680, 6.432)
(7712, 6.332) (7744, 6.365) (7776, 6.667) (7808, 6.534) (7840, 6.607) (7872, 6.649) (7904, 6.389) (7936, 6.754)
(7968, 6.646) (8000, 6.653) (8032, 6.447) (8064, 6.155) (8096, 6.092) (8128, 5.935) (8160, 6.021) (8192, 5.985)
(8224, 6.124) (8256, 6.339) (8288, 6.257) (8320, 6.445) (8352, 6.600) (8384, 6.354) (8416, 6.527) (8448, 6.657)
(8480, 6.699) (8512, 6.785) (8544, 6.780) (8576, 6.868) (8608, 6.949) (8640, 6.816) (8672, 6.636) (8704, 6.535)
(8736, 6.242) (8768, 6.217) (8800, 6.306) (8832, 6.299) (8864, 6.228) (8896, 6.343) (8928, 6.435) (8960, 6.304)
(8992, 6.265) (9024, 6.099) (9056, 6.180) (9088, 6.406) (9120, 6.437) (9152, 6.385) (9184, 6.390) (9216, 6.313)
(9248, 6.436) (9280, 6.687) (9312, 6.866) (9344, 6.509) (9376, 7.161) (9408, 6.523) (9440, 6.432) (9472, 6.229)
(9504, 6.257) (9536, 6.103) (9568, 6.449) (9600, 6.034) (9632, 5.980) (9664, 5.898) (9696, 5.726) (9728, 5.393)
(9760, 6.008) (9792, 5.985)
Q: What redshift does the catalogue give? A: 0.14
